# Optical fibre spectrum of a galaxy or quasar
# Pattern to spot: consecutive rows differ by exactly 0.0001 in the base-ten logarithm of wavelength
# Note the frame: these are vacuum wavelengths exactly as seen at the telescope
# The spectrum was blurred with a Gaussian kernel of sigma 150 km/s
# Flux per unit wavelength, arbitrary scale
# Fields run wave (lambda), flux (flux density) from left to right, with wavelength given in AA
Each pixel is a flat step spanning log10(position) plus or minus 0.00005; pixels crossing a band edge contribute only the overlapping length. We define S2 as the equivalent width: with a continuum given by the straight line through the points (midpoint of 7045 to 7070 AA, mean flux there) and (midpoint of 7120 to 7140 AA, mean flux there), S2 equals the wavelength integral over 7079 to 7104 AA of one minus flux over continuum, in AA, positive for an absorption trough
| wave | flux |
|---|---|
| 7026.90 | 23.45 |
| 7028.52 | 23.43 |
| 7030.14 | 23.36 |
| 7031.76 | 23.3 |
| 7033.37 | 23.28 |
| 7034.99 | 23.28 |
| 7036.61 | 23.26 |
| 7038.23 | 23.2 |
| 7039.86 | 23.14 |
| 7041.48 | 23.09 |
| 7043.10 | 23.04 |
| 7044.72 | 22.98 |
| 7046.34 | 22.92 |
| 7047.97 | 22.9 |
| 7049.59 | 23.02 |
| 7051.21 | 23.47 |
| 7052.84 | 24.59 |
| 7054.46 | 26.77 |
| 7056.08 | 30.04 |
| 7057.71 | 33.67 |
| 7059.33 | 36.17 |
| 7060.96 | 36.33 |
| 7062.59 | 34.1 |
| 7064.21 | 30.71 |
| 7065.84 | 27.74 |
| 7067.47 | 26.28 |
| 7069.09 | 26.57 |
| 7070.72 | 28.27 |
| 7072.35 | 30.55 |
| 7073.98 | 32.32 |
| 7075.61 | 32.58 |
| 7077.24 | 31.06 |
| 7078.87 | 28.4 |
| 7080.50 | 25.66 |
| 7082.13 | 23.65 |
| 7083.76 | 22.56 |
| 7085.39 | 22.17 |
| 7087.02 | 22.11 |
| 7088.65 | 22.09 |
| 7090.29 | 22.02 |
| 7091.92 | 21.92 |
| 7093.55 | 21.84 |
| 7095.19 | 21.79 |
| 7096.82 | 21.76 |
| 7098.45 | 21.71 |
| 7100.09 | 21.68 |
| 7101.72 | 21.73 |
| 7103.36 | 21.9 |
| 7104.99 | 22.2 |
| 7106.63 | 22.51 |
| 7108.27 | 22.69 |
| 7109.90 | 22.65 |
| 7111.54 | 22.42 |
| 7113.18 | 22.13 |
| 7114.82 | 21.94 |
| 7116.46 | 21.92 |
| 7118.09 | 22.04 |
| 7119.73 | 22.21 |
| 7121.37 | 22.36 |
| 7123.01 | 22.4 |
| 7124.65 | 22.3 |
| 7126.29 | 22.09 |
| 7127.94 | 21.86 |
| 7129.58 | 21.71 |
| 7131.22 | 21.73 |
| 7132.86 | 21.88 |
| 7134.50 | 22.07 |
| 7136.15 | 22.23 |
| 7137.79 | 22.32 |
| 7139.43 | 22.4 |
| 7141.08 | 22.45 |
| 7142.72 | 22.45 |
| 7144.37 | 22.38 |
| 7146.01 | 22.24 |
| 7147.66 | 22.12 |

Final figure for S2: 2.9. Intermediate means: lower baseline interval 28.2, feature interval 22.5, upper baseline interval 22.1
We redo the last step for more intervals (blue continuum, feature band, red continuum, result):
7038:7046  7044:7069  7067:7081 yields -2.1 AA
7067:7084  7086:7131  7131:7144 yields 5.2 AA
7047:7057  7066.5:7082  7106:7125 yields -3.0 AA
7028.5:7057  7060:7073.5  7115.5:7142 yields -3.9 AA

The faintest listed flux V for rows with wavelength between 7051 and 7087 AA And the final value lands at 22.17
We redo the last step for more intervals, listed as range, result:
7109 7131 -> 21.71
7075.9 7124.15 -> 21.68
